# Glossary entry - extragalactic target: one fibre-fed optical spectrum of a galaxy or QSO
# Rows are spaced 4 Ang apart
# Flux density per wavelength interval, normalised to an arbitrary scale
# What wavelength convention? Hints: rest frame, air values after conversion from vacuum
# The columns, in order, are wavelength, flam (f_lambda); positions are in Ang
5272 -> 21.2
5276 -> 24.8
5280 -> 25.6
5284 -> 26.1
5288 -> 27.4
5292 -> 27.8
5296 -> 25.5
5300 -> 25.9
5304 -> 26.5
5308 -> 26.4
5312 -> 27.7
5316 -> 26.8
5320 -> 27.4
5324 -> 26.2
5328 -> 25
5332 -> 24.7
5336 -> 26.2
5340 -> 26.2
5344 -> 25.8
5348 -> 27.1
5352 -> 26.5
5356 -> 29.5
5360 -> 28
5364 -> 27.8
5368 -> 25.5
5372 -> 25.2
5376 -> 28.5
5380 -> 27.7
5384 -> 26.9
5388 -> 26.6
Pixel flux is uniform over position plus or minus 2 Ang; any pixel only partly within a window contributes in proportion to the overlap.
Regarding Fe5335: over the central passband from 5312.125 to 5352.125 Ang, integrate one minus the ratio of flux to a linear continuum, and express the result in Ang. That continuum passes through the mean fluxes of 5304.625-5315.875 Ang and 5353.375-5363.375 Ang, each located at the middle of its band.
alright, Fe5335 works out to 2.0 Ang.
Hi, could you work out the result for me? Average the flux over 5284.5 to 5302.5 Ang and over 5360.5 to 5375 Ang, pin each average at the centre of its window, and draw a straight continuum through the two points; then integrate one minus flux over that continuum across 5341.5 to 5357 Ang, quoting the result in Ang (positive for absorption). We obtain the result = -0.30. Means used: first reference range 26.6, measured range 27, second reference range 26.5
